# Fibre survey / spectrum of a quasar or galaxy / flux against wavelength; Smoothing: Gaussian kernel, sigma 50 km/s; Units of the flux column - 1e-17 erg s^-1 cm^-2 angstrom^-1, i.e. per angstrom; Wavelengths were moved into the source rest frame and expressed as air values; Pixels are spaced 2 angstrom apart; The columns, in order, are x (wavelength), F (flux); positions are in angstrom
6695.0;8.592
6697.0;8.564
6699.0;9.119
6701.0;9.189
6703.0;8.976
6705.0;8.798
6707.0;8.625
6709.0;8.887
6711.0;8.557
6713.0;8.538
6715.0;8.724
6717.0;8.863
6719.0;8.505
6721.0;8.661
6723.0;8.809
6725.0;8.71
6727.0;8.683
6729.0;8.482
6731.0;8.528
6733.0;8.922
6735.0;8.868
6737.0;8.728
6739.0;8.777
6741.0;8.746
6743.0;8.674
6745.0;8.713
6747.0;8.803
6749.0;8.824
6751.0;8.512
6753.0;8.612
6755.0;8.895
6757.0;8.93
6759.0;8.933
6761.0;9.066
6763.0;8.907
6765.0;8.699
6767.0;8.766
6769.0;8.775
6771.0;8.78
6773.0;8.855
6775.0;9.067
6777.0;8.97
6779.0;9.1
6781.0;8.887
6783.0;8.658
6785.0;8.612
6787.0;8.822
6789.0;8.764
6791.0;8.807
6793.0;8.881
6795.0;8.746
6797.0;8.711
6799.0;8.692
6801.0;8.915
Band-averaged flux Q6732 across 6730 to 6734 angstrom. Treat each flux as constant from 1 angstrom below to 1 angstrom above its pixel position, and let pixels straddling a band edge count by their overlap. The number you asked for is 8.73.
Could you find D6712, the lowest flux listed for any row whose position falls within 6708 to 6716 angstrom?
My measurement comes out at 8.538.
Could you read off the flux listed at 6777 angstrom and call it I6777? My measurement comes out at 8.97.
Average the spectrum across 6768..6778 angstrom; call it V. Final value 8.89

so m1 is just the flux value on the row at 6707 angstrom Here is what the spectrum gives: 8.625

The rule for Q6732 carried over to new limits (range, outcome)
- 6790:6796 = 8.81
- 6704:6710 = 8.77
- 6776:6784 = 8.9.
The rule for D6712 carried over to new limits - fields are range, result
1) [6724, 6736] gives 8.482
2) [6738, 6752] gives 8.512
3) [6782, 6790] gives 8.612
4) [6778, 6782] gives 8.887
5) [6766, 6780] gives 8.766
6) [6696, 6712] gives 8.557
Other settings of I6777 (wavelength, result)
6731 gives 8.528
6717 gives 8.863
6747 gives 8.803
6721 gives 8.661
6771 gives 8.78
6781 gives 8.887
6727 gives 8.683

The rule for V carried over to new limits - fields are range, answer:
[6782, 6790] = 8.71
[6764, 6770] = 8.75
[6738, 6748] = 8.74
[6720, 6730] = 8.67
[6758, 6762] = 9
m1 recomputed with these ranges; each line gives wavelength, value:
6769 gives 8.775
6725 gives 8.71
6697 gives 8.564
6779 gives 9.1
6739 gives 8.777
